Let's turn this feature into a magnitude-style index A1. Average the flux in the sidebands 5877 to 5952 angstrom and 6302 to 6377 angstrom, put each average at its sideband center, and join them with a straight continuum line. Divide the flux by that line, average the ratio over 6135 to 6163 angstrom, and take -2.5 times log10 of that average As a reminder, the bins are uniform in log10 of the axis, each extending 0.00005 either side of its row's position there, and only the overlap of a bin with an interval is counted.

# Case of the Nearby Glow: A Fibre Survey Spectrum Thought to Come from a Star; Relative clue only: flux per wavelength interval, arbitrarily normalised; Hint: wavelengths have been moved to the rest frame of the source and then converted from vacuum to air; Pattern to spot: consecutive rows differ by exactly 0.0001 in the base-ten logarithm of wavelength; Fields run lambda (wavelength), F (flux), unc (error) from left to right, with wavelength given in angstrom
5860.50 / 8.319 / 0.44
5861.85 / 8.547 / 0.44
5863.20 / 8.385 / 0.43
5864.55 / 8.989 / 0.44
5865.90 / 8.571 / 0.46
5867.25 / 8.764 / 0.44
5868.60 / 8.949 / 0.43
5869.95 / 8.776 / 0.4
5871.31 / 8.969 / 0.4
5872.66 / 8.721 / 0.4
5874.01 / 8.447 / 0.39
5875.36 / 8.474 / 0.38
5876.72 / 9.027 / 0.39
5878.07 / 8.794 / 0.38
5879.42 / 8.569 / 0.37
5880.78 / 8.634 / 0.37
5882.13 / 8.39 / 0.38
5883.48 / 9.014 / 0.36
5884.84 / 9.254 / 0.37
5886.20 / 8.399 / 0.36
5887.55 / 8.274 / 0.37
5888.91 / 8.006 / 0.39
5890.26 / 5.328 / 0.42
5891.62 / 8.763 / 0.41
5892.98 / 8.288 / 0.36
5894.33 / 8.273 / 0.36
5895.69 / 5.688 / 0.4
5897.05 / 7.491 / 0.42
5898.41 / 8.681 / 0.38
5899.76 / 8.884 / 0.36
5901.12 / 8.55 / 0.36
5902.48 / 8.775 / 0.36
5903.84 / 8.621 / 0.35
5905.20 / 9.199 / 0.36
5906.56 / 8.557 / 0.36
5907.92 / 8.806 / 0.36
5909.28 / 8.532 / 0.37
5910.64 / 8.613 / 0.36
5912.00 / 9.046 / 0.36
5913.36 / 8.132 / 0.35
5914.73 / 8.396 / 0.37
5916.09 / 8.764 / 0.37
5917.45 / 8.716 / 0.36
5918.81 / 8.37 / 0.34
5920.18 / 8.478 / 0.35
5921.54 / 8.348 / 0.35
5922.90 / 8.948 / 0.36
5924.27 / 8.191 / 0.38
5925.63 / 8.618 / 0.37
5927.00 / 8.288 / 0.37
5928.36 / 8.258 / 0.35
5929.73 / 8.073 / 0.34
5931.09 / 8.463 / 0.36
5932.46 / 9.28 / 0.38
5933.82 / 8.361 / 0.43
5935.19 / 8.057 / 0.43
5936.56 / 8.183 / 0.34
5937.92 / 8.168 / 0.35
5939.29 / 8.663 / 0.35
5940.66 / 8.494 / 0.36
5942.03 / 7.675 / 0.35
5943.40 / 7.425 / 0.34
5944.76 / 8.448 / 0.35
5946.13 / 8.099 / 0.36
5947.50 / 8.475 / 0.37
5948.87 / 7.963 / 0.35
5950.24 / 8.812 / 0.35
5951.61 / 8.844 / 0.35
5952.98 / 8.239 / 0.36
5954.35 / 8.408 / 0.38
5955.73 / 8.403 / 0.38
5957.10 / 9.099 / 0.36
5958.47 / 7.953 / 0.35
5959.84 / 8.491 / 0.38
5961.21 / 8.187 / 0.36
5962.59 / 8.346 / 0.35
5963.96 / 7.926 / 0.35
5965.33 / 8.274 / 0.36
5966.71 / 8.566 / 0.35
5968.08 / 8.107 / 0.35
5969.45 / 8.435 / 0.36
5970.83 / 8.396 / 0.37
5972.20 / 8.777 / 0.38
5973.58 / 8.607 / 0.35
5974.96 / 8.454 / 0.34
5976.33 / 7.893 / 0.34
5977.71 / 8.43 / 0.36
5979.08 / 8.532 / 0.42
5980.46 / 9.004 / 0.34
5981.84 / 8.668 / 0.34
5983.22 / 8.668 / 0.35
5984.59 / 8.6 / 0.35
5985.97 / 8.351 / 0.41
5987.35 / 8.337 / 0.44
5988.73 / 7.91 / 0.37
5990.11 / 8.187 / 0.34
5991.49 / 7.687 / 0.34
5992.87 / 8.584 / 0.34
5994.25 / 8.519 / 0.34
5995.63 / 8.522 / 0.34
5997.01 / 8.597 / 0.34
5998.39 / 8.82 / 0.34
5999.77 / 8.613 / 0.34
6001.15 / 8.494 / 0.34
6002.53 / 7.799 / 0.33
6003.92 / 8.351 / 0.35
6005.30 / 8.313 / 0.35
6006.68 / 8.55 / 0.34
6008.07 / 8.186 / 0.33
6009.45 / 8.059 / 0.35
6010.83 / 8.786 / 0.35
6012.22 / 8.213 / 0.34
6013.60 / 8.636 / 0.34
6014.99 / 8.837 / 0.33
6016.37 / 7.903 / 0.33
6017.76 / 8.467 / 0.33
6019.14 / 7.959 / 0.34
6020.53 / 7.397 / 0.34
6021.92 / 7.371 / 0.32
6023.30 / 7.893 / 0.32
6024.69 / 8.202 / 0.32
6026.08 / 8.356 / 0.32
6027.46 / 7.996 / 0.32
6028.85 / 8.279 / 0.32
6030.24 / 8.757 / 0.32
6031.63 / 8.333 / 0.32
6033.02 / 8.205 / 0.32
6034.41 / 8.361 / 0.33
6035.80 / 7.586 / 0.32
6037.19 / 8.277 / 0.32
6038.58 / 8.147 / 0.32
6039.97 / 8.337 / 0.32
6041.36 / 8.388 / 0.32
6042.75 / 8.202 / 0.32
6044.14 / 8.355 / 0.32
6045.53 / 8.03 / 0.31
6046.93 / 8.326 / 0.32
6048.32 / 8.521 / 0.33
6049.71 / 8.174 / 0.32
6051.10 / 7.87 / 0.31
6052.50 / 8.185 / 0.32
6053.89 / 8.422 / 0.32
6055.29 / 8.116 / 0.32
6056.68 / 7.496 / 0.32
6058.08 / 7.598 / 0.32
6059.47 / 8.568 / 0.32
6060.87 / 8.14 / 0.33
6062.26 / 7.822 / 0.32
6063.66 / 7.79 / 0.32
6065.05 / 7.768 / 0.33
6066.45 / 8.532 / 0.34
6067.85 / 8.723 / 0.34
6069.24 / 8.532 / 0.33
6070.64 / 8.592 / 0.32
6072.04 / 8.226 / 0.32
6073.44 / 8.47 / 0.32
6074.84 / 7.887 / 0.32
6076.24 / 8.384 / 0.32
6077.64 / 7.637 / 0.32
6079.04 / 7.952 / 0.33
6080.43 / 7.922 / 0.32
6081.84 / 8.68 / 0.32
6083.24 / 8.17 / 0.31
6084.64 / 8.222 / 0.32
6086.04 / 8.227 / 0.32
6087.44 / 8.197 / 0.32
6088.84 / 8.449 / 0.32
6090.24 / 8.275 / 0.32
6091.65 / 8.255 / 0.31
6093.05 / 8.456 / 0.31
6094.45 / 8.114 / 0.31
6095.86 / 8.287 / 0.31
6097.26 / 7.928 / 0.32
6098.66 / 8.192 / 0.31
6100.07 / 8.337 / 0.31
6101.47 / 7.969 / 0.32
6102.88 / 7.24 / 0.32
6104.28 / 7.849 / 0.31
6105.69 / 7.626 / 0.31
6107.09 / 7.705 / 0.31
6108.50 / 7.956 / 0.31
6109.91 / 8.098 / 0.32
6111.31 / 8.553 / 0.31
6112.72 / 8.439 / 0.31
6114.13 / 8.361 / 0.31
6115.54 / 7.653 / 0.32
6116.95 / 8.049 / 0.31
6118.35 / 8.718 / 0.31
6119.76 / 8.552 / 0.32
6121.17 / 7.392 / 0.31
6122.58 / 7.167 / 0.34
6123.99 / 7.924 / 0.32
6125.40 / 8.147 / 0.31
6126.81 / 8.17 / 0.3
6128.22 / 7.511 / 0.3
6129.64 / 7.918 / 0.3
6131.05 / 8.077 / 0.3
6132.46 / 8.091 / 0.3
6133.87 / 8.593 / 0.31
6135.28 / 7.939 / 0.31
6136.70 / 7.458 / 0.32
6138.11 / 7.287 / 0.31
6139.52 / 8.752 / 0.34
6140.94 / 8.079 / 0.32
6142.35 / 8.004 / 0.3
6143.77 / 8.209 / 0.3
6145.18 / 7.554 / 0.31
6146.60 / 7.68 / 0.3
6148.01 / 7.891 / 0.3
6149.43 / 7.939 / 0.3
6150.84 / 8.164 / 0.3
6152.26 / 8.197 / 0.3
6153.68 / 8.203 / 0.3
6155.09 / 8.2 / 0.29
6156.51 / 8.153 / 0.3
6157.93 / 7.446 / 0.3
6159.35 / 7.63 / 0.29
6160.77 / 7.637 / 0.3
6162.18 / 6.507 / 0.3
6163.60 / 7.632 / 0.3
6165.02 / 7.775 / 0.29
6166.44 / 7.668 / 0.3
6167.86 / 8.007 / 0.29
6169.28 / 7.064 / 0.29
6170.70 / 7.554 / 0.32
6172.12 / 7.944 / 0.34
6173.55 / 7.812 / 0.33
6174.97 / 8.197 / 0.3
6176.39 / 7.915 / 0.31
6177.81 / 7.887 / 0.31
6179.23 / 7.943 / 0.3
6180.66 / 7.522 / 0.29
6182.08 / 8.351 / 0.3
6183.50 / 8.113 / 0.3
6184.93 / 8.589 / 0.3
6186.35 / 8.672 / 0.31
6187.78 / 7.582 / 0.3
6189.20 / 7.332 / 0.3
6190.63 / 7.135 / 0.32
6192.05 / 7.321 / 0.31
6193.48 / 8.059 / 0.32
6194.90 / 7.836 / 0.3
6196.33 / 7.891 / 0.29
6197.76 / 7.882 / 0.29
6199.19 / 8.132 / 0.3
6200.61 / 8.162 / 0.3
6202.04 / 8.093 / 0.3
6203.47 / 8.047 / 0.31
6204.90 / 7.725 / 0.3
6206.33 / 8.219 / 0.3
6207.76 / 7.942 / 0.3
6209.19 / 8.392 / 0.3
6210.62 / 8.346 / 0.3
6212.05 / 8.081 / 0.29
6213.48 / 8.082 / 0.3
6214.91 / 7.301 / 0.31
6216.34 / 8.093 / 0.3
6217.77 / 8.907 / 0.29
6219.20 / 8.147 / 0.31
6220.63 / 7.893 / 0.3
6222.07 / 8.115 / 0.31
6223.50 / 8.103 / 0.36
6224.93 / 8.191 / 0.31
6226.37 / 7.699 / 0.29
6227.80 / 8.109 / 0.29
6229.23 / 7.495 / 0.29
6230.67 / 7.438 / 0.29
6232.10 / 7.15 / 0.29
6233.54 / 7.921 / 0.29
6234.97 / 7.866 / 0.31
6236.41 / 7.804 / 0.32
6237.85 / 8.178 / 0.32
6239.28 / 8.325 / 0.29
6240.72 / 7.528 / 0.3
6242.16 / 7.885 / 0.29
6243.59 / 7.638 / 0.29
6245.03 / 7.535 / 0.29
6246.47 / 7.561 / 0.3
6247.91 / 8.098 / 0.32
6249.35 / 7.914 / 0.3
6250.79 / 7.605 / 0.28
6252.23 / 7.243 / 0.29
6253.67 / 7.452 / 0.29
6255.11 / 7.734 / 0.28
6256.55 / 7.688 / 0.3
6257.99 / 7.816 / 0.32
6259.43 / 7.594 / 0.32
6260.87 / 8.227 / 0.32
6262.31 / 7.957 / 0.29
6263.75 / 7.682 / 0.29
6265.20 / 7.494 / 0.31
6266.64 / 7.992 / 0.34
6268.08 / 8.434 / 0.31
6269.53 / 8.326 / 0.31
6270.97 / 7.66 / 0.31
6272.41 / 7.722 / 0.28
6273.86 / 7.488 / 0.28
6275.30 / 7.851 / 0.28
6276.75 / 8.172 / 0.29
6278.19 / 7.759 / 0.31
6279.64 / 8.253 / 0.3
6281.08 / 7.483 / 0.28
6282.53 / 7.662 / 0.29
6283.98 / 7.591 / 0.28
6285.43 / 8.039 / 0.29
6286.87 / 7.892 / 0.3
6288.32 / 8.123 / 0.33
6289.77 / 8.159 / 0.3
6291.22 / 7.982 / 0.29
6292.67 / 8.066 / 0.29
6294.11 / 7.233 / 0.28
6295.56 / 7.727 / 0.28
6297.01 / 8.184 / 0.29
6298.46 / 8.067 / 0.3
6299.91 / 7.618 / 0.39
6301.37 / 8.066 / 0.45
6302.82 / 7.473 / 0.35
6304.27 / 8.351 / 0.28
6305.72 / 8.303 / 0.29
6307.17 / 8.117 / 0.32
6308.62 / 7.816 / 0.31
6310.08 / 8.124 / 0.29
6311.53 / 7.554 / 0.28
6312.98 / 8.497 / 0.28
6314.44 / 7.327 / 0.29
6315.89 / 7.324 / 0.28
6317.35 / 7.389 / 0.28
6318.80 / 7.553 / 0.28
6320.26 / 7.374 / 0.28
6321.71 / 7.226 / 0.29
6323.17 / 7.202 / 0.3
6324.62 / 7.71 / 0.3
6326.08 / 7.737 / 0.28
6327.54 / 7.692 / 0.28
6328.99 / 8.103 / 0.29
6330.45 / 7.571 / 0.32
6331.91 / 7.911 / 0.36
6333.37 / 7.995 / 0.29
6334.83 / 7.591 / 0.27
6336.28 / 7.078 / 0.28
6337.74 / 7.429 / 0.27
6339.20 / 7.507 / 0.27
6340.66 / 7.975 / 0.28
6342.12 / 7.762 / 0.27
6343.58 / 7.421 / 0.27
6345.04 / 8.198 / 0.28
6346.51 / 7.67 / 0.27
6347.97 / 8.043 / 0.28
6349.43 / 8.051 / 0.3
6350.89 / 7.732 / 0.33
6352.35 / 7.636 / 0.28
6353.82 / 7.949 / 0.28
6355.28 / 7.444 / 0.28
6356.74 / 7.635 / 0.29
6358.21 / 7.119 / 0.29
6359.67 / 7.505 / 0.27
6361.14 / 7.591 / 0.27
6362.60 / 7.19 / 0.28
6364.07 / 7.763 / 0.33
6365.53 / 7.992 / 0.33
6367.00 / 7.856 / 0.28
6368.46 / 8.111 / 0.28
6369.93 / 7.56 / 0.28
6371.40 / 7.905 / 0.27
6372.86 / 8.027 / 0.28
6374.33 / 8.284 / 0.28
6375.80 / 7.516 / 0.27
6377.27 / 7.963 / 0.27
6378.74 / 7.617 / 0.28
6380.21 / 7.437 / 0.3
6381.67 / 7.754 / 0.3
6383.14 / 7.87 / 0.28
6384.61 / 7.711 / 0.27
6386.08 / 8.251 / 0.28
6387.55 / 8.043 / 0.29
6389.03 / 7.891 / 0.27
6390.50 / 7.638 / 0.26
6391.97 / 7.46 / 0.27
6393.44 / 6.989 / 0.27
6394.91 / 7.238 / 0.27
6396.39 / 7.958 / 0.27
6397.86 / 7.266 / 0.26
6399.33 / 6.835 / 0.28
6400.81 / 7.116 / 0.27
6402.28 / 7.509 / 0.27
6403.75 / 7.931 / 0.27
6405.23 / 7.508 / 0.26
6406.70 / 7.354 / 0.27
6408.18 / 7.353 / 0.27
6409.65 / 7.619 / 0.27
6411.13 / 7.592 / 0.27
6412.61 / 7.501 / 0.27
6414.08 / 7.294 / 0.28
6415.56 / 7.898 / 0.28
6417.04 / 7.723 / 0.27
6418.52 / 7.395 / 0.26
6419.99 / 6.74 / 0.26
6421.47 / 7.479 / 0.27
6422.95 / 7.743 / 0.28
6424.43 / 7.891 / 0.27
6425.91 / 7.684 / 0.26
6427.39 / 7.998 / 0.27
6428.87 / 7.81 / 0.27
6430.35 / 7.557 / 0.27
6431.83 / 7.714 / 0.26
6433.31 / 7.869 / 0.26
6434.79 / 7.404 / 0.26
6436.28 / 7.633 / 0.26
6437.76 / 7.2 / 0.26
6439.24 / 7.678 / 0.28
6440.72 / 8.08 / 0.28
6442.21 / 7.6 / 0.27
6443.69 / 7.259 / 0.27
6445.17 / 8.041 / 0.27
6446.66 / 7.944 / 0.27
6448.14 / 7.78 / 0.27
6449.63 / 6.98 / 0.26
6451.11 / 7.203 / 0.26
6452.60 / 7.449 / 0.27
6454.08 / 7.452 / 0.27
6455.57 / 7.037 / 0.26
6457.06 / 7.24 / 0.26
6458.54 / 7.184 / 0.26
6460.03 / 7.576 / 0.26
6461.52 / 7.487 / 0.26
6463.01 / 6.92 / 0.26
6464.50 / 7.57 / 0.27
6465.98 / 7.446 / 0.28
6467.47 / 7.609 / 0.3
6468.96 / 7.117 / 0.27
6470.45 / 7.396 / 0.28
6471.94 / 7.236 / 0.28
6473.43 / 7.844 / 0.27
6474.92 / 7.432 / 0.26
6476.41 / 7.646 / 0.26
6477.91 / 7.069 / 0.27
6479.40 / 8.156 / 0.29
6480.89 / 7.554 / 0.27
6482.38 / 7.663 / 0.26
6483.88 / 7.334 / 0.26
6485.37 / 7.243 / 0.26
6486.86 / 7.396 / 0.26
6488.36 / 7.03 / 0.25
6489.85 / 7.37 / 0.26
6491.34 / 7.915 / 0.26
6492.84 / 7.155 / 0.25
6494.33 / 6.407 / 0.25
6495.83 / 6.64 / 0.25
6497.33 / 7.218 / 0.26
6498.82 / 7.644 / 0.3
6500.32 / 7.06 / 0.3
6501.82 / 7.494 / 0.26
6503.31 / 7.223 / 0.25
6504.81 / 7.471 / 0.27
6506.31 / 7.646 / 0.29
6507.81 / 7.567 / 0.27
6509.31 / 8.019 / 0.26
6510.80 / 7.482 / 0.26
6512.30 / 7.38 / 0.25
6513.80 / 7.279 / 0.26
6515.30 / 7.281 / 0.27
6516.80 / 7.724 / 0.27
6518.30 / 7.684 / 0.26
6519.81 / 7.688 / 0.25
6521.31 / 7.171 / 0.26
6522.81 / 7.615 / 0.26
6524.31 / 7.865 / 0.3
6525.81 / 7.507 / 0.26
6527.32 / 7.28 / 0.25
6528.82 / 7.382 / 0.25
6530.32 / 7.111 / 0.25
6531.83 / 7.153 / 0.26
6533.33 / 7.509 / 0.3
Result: 0.02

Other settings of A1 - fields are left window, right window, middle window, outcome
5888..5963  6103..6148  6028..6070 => -0.01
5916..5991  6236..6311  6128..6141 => 0.02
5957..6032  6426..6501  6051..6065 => 0.03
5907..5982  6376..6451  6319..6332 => 0.02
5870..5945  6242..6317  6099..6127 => 0.01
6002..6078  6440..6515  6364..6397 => -0.03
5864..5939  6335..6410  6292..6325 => 0.00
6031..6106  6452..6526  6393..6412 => 0.02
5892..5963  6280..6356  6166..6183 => 0.02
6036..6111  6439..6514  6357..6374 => -0.01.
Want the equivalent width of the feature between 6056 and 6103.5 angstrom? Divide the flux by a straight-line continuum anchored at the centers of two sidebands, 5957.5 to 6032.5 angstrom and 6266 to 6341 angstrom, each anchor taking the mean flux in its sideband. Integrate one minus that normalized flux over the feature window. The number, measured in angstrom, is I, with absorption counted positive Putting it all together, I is 0.2 angstrom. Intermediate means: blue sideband 8.33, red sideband 7.8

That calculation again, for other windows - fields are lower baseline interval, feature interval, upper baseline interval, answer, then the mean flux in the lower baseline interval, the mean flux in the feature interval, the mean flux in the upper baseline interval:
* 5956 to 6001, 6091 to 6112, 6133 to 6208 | 0.1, 8.43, 8.04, 7.88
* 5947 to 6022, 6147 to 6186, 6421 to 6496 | 0.8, 8.37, 7.86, 7.48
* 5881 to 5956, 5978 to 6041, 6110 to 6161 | -0.8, 8.36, 8.3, 8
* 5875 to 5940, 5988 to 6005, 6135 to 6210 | -0.2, 8.41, 8.34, 7.87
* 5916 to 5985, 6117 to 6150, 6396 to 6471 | 0.4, 8.41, 7.96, 7.5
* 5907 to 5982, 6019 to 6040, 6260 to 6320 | 0.5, 8.42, 8.09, 7.87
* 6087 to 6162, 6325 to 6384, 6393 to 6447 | -0.6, 8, 7.73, 7.55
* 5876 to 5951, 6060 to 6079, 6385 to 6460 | -0.2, 8.38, 8.19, 7.54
